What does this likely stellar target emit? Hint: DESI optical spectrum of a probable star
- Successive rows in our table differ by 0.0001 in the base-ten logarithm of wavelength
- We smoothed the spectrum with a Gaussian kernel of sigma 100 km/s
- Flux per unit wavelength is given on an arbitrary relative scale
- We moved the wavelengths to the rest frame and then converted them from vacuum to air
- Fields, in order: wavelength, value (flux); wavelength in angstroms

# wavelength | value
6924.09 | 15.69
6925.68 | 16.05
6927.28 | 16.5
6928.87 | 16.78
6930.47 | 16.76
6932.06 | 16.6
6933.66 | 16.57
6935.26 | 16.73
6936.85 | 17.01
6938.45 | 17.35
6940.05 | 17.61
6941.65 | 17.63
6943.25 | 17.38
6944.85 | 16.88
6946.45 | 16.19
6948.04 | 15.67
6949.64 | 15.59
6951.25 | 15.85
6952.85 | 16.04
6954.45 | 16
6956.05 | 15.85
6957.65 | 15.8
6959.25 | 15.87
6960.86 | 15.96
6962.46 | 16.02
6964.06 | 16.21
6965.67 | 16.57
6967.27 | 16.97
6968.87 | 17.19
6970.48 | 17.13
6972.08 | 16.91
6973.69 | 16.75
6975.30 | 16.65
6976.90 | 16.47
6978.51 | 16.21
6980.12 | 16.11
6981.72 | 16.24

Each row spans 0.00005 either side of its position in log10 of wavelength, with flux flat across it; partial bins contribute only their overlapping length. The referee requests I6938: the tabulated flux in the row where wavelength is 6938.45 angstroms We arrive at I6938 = 17.35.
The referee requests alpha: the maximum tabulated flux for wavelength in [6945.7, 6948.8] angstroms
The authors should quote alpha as 16.19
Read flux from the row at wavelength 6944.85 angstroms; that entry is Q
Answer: 16.88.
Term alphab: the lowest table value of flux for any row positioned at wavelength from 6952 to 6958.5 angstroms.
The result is 15.8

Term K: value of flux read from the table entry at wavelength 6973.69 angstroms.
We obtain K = 16.75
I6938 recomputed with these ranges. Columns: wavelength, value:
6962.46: 16.02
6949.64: 15.59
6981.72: 16.24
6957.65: 15.8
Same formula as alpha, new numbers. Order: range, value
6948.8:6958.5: 16.04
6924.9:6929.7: 16.78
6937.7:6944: 17.63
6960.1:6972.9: 17.19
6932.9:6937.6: 17.01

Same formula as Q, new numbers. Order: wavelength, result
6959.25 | 15.87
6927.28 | 16.5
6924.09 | 15.69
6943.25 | 17.38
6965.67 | 16.57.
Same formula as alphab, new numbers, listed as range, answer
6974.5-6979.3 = 16.21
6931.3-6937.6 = 16.57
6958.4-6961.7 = 15.87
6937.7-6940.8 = 17.35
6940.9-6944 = 17.38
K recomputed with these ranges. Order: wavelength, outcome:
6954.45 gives 16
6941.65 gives 17.63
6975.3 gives 16.65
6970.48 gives 17.13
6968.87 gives 17.19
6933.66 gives 16.57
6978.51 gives 16.21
